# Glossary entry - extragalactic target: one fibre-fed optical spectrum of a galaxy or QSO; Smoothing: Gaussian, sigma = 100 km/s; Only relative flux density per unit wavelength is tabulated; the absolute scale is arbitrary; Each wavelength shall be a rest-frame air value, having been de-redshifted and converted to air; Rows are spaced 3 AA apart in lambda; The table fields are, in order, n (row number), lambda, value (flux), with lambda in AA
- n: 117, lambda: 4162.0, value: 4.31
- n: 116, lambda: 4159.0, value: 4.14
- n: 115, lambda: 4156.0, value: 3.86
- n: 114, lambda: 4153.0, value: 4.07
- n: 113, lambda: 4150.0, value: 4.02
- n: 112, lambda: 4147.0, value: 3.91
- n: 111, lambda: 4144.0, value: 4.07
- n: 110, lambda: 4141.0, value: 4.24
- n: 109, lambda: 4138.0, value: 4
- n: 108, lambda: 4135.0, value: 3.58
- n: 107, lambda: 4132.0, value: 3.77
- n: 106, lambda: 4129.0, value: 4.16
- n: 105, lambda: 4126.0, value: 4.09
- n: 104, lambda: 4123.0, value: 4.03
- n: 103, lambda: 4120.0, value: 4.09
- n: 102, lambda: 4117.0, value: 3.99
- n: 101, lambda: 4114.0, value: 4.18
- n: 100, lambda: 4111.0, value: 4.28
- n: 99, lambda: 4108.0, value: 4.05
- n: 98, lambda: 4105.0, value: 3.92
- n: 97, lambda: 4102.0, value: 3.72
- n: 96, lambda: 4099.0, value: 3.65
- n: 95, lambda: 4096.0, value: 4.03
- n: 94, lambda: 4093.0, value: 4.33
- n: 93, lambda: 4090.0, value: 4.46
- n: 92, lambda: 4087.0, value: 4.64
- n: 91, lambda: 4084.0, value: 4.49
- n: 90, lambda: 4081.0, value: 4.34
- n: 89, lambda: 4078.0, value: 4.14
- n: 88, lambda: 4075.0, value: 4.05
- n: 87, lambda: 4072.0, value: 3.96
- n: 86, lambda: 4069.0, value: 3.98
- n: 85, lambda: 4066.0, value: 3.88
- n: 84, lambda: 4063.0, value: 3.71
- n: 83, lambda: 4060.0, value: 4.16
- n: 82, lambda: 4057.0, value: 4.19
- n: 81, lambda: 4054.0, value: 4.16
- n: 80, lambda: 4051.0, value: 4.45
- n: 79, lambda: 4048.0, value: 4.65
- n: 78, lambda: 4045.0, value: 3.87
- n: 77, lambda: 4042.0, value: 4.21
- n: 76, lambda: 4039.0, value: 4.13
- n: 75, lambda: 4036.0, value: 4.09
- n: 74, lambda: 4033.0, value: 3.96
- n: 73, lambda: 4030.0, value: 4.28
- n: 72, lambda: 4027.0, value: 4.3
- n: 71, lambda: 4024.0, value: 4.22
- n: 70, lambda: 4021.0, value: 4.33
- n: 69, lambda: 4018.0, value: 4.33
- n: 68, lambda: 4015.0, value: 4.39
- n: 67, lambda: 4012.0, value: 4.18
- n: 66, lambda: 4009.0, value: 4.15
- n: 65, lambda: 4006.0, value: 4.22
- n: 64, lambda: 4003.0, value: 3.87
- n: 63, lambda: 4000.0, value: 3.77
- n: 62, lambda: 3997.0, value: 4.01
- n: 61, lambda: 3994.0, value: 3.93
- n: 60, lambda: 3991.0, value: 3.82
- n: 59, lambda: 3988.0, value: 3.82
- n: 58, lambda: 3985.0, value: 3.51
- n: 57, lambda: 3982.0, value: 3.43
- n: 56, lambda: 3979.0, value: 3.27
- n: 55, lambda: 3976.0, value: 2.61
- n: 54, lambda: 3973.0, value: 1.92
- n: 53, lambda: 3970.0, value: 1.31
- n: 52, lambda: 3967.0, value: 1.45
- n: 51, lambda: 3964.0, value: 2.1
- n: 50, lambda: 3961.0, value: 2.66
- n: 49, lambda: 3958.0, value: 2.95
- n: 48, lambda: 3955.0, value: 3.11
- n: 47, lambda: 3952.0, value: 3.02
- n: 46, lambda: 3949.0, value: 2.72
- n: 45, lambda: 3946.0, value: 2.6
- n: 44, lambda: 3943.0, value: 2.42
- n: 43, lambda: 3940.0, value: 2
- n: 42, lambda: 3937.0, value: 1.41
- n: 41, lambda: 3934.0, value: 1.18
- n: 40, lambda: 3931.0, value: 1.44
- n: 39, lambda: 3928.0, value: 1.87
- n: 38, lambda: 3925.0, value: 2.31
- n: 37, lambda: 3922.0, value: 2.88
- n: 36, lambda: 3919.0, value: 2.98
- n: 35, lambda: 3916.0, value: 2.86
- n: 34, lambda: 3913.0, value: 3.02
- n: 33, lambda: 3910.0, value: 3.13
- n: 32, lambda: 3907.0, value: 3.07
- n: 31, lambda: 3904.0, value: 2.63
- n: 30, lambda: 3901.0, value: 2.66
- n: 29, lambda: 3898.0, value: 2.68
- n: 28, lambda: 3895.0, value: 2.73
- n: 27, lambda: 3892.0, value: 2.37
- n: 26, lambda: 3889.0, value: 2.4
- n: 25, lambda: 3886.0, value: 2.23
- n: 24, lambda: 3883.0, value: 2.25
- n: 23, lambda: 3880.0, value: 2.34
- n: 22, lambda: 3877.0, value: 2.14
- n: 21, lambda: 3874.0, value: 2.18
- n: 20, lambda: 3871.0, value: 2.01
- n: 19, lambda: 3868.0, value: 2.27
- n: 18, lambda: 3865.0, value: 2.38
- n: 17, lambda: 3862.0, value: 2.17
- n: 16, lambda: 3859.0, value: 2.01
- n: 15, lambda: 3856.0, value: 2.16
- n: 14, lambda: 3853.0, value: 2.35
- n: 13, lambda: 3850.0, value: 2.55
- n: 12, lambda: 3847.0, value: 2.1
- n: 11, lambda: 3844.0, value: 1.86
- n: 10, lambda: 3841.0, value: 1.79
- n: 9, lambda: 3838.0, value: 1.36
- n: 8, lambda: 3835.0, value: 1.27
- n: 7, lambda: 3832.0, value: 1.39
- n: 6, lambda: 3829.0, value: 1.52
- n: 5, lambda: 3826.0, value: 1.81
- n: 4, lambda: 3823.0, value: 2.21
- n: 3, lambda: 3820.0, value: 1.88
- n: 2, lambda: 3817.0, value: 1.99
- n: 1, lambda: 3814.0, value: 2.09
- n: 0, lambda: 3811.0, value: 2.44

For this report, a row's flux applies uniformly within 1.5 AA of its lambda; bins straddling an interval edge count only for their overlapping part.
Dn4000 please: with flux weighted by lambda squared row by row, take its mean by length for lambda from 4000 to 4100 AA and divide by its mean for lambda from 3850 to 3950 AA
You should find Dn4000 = 1.91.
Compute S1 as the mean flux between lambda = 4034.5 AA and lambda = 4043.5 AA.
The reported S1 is 4.14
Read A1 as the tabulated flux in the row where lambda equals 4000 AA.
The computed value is 3.77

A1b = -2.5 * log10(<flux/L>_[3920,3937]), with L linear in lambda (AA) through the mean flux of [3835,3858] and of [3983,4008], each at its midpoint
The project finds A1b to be 0.48 mag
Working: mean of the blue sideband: 1.97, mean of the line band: 1.92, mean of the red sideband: 3.87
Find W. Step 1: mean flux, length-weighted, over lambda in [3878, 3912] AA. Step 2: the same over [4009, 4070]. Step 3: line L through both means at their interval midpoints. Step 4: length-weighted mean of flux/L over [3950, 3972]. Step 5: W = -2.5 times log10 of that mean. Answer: 0.36 mag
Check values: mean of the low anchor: 2.59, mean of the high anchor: 4.17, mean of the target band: 2.37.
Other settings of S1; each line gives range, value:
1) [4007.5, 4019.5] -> 4.26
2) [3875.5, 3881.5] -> 2.24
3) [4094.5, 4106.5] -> 3.83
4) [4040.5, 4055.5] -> 4.27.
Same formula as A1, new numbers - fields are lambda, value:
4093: 4.33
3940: 2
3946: 2.6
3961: 2.66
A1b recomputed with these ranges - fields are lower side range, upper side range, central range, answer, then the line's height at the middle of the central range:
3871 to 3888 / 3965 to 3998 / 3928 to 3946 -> 0.43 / 2.64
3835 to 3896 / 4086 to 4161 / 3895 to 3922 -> -0.16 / 2.47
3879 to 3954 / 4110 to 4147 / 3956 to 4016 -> -0.09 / 2.97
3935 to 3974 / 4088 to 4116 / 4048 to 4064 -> -0.19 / 3.51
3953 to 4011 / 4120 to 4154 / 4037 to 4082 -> -0.15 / 3.58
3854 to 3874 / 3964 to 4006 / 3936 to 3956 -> 0.14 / 2.82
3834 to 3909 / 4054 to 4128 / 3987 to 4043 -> -0.19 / 3.46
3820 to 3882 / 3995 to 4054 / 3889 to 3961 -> 0.15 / 2.92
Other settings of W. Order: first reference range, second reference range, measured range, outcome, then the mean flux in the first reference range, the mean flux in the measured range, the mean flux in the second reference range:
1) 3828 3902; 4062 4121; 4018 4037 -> -0.19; 2.13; 4.21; 4.1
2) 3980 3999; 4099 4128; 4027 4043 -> -0.08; 3.74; 4.15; 4.02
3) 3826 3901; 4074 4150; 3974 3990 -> -0.08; 2.11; 3.3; 4.09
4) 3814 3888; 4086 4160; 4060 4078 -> -0.09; 2.01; 3.96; 4.05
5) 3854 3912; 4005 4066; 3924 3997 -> 0.29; 2.42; 2.57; 4.19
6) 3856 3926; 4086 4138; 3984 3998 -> -0.19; 2.5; 3.82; 4.05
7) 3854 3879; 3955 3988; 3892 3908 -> -0.17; 2.17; 2.71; 2.61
